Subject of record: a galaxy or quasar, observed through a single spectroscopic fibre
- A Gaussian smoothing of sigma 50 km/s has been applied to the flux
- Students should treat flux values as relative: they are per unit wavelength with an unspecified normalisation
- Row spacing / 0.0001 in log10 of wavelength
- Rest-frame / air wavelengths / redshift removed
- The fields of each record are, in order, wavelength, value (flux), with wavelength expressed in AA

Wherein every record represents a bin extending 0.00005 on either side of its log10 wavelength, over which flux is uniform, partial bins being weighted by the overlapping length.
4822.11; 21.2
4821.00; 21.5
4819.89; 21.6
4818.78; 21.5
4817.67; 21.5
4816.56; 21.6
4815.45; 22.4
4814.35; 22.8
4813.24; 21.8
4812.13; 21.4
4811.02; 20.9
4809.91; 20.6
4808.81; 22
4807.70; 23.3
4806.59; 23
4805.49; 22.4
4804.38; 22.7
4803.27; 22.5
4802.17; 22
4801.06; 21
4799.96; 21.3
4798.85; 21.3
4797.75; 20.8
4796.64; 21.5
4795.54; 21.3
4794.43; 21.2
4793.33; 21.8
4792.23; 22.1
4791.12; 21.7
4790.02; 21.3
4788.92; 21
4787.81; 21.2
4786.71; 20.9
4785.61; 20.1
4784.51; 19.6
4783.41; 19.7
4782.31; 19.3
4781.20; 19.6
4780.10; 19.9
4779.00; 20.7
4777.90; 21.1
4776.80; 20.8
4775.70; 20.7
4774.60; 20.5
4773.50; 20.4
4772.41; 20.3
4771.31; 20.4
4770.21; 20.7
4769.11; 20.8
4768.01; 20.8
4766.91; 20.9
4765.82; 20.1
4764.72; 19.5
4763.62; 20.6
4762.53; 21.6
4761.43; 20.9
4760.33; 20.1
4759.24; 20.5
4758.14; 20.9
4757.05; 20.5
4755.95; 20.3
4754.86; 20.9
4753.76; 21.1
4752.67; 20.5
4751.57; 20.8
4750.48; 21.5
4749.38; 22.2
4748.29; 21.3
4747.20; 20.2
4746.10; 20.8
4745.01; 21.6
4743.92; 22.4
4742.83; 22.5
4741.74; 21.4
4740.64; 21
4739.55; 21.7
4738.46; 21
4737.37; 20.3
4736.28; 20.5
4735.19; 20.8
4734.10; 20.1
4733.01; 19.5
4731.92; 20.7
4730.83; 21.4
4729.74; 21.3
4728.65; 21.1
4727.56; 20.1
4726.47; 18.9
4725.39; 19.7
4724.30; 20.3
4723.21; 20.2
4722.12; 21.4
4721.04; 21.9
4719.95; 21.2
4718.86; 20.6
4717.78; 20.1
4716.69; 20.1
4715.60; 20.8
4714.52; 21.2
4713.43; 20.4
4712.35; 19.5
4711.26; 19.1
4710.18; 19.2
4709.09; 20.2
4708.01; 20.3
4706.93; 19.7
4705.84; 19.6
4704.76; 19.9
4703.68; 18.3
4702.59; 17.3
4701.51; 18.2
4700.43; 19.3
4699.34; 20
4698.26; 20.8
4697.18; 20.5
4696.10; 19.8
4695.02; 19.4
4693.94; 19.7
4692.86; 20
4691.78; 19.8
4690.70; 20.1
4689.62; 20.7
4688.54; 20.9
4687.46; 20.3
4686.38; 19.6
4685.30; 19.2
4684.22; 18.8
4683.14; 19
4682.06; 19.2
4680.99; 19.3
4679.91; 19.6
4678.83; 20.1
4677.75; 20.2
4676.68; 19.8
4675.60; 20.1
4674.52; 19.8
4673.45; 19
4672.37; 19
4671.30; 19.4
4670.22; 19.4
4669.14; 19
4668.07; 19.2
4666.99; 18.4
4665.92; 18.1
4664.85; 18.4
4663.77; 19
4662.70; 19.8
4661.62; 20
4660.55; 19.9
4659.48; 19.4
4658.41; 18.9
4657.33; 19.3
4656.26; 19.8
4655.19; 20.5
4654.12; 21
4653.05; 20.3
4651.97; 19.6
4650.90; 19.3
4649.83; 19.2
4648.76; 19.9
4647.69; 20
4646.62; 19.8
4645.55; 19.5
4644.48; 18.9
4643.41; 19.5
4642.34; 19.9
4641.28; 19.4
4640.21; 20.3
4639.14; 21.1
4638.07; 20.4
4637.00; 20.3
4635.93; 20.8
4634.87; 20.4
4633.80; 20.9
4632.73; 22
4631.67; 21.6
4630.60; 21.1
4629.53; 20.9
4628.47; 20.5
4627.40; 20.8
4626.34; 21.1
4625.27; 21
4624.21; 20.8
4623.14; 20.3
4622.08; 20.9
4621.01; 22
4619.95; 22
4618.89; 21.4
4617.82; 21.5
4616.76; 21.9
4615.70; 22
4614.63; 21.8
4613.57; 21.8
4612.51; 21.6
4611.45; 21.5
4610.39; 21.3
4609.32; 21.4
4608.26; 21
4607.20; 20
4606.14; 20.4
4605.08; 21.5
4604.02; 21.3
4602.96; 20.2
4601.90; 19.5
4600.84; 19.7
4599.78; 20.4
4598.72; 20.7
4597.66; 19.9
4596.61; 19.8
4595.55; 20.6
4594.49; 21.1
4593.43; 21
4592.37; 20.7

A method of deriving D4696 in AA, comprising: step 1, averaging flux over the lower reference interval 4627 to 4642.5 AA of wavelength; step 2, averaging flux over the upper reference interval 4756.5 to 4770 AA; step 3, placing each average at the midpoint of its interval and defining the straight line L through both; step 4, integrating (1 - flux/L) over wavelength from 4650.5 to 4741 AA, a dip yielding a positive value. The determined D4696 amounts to 3.4 AA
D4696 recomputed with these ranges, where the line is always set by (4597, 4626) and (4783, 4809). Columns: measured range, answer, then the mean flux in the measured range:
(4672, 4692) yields 1.4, 19.7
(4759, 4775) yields 0.7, 20.5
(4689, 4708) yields 1.5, 19.6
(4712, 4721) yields 0.3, 20.6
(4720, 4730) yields 0.4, 20.6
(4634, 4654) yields 1.1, 20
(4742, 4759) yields 0.2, 21.2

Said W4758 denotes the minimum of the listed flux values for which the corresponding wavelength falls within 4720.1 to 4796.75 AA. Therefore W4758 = 18.9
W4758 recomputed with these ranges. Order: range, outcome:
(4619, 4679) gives 18.1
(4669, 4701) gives 18.8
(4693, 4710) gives 17.3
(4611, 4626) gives 20.3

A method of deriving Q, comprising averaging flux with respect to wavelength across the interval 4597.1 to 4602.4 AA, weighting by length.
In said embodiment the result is 20.1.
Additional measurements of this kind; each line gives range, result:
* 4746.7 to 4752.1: 21.2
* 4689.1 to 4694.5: 20.1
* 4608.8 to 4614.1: 21.5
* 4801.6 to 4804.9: 22.4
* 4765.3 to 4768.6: 20.6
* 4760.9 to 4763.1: 21.3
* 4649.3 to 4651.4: 19.3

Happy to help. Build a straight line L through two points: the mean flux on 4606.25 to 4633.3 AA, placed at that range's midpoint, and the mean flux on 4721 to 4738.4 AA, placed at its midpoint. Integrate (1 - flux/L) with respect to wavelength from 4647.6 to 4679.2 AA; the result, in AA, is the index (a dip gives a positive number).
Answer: 2.2 AA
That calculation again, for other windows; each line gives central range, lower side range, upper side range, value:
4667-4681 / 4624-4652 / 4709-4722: 0.6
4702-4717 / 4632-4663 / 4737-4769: 0.7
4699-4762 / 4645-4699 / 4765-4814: -0.4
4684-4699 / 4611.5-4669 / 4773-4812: 0.5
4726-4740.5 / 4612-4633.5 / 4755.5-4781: 0.1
